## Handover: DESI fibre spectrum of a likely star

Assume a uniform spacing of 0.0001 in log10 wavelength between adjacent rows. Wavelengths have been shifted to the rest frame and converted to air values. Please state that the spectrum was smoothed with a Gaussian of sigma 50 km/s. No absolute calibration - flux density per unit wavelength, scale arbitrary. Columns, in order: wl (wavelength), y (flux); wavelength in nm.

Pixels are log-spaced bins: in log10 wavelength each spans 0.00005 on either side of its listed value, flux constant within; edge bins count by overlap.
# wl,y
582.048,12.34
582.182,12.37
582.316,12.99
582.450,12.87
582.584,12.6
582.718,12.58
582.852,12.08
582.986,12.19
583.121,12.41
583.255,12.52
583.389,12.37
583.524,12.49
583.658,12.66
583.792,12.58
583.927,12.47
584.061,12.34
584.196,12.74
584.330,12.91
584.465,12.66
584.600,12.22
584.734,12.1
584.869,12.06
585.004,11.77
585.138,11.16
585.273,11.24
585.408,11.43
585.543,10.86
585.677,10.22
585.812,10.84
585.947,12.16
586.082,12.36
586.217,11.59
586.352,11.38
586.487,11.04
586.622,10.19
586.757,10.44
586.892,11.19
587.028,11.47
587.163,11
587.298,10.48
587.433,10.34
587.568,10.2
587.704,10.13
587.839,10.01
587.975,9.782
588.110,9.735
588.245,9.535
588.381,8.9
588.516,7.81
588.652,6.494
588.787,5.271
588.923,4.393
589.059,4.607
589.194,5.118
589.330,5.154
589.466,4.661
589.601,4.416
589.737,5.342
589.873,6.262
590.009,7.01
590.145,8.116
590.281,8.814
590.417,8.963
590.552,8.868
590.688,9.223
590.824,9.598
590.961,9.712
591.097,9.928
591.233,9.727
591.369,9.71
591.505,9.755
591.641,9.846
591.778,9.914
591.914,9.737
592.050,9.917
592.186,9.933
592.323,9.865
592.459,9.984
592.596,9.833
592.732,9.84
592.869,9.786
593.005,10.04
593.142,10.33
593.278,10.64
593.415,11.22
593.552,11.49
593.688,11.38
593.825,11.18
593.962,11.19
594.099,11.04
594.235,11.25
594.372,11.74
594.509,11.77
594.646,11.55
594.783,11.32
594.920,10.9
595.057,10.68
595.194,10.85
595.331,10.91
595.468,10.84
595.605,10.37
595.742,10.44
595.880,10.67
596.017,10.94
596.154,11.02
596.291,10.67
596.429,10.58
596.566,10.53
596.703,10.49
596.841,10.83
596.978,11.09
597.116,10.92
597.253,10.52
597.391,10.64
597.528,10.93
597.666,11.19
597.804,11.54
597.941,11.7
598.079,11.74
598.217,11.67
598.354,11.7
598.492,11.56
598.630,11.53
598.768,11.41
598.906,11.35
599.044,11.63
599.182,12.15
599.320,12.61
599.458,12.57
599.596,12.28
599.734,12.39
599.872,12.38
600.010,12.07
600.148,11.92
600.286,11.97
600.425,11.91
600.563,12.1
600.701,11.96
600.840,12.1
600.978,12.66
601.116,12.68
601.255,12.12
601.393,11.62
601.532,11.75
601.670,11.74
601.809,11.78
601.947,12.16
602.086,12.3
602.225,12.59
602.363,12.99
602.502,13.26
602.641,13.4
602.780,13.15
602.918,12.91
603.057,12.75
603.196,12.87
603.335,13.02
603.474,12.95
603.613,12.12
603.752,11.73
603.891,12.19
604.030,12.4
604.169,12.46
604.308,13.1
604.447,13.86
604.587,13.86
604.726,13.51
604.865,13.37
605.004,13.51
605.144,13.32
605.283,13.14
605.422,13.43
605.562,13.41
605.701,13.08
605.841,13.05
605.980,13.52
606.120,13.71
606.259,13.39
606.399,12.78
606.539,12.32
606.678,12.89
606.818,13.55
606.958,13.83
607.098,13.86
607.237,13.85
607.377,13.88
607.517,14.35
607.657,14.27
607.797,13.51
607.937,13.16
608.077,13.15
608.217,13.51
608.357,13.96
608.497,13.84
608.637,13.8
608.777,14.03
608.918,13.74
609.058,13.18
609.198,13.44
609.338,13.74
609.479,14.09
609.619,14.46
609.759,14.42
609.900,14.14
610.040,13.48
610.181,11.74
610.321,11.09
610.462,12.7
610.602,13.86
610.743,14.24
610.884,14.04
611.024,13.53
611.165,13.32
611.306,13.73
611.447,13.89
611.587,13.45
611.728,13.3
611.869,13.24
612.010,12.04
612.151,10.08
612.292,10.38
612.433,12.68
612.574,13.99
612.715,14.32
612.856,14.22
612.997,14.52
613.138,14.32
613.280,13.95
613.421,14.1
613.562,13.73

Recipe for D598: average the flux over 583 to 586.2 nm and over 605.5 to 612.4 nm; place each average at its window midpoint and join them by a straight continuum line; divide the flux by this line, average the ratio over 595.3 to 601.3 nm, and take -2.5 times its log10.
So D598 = 0.115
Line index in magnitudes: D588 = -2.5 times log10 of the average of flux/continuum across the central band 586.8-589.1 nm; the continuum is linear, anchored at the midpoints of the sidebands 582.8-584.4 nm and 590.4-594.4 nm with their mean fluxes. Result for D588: 0.26 mag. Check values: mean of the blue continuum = 12.5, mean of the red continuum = 10.2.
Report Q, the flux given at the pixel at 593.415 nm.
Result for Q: 11.22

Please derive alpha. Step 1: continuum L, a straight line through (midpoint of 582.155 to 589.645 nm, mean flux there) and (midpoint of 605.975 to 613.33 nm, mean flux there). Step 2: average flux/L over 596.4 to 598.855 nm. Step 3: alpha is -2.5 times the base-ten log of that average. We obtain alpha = 0.08 mag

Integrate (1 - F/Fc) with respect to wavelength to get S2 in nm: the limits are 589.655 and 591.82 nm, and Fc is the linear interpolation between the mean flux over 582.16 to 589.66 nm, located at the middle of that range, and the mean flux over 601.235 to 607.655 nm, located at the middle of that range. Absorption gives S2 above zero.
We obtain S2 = 0.47 nm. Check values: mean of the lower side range 10.5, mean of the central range 8.76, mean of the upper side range 13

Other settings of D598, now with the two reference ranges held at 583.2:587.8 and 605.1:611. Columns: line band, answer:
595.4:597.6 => 0.168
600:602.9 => 0.053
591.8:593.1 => 0.224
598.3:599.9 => 0.069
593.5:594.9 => 0.086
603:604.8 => 0.026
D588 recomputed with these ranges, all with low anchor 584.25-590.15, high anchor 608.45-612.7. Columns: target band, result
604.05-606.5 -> -0.08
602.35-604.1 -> -0.06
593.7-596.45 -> -0.03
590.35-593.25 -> 0.05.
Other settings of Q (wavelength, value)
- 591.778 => 9.914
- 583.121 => 12.41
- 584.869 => 12.06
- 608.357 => 13.96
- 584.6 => 12.22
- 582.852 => 12.08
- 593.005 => 10.04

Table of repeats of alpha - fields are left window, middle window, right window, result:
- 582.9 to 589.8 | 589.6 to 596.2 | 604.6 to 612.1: 0.120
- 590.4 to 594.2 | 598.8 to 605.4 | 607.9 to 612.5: -0.061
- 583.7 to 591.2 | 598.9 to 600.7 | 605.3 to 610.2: -0.008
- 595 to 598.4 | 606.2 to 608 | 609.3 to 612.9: -0.077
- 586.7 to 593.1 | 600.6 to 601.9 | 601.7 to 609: -0.004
